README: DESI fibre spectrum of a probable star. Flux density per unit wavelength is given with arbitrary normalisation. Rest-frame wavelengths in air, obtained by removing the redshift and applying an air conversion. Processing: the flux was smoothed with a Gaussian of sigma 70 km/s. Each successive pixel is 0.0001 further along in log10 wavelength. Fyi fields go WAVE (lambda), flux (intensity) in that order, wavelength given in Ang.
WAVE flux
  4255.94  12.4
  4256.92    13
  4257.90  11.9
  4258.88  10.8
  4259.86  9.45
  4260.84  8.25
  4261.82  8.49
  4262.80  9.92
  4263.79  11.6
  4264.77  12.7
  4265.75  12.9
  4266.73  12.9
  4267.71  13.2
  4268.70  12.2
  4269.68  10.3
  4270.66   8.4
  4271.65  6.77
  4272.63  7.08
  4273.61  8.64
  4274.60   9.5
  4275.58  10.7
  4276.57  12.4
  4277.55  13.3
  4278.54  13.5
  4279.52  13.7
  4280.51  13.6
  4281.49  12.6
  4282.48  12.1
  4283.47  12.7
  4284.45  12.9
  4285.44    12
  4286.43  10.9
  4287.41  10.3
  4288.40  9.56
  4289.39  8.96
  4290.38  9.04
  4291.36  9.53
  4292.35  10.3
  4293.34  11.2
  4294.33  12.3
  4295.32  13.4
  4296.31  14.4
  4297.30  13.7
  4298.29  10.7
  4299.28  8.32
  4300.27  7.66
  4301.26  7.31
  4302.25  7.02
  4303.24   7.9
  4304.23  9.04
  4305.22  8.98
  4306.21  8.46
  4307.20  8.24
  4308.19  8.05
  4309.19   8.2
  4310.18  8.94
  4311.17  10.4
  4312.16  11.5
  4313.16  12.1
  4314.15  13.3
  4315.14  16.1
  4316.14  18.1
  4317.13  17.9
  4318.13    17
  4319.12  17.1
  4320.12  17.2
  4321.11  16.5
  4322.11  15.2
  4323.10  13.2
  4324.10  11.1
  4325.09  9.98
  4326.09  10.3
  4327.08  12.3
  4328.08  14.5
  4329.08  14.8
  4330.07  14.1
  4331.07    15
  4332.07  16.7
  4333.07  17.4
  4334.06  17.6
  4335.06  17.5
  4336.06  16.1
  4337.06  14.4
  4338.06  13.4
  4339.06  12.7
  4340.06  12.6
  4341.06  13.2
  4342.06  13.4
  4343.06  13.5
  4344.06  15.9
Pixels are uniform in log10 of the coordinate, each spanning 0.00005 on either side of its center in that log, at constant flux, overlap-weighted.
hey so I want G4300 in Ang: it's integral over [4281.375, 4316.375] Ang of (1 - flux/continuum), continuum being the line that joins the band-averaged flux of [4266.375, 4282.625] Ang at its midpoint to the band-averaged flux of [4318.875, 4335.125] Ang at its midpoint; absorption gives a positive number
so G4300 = 5.8 Ang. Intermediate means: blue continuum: 11.2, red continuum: 14.6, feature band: 10.7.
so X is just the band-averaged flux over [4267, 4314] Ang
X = 10.5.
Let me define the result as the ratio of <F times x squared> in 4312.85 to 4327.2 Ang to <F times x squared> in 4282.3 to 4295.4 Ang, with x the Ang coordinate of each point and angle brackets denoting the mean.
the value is 1.3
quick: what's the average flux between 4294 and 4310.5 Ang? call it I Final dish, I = 9.54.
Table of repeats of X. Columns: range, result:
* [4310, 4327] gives 13.9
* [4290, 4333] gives 12.1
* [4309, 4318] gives 13.3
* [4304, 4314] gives 9.54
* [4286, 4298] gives 11.1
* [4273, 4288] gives 11.9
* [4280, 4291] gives 11.3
